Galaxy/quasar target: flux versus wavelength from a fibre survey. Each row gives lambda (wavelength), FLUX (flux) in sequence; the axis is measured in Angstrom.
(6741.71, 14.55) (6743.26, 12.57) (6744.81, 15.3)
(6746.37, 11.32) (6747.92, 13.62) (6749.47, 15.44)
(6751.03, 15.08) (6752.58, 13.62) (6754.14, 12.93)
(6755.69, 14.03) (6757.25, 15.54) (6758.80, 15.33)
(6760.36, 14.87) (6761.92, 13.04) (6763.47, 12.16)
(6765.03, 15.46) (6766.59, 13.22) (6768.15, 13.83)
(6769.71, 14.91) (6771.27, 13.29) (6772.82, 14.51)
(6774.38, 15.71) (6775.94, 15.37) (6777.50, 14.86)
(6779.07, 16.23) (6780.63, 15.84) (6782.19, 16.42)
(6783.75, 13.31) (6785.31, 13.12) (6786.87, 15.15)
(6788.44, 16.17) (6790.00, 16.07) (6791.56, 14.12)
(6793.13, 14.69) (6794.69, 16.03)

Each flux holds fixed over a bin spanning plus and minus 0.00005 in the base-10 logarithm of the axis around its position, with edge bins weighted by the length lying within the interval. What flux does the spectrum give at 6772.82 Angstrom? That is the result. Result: 14.51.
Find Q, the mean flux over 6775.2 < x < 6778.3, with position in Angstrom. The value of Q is 15.1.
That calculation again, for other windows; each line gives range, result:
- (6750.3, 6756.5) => 13.9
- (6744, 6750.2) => 13.9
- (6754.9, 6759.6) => 15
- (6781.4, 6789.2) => 14.8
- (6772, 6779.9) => 15.3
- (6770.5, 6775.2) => 14.5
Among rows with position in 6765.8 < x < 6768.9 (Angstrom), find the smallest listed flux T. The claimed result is 13.22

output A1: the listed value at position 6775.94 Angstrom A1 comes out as 15.37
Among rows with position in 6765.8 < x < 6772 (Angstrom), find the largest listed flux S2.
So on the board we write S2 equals 14.91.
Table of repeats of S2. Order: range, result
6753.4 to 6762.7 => 15.54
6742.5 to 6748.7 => 15.3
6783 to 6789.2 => 16.17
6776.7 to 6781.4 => 16.23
